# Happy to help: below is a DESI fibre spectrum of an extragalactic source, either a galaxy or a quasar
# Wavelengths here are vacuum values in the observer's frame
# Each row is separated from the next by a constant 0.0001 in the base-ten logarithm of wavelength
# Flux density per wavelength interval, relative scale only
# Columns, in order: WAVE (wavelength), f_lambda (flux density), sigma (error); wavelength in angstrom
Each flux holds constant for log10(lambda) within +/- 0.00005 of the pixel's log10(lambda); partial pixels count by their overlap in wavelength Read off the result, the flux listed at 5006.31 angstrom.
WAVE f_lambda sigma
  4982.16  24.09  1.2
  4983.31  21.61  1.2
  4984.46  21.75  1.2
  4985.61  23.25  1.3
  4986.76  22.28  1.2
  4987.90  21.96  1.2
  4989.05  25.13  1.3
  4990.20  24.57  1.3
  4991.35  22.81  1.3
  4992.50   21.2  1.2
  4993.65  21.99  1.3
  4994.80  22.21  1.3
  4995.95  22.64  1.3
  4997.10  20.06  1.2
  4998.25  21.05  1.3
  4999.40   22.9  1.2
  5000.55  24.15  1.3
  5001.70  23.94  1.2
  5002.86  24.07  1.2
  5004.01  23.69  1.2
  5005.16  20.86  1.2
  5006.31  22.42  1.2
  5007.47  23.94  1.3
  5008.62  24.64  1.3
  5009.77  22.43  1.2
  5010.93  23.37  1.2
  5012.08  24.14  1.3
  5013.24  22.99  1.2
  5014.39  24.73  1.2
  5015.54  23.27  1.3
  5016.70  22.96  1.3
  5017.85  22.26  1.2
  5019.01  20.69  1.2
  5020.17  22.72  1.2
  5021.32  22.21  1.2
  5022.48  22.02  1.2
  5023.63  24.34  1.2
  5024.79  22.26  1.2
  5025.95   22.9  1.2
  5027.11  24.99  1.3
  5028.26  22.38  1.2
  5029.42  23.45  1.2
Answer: 22.42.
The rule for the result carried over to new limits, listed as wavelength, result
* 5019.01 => 20.69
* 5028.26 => 22.38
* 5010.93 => 23.37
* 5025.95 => 22.9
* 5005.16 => 20.86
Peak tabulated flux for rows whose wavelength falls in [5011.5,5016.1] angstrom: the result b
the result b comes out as 24.73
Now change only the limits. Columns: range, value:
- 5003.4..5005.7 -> 23.69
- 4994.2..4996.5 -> 22.64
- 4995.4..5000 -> 22.9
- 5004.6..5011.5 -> 24.64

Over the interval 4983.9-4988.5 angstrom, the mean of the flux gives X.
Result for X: 22.3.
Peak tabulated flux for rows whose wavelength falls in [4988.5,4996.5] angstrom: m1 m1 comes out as 25.13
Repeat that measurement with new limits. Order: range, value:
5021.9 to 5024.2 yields 24.34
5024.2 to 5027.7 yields 24.99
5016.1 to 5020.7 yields 22.96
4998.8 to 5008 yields 24.15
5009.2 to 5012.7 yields 24.14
